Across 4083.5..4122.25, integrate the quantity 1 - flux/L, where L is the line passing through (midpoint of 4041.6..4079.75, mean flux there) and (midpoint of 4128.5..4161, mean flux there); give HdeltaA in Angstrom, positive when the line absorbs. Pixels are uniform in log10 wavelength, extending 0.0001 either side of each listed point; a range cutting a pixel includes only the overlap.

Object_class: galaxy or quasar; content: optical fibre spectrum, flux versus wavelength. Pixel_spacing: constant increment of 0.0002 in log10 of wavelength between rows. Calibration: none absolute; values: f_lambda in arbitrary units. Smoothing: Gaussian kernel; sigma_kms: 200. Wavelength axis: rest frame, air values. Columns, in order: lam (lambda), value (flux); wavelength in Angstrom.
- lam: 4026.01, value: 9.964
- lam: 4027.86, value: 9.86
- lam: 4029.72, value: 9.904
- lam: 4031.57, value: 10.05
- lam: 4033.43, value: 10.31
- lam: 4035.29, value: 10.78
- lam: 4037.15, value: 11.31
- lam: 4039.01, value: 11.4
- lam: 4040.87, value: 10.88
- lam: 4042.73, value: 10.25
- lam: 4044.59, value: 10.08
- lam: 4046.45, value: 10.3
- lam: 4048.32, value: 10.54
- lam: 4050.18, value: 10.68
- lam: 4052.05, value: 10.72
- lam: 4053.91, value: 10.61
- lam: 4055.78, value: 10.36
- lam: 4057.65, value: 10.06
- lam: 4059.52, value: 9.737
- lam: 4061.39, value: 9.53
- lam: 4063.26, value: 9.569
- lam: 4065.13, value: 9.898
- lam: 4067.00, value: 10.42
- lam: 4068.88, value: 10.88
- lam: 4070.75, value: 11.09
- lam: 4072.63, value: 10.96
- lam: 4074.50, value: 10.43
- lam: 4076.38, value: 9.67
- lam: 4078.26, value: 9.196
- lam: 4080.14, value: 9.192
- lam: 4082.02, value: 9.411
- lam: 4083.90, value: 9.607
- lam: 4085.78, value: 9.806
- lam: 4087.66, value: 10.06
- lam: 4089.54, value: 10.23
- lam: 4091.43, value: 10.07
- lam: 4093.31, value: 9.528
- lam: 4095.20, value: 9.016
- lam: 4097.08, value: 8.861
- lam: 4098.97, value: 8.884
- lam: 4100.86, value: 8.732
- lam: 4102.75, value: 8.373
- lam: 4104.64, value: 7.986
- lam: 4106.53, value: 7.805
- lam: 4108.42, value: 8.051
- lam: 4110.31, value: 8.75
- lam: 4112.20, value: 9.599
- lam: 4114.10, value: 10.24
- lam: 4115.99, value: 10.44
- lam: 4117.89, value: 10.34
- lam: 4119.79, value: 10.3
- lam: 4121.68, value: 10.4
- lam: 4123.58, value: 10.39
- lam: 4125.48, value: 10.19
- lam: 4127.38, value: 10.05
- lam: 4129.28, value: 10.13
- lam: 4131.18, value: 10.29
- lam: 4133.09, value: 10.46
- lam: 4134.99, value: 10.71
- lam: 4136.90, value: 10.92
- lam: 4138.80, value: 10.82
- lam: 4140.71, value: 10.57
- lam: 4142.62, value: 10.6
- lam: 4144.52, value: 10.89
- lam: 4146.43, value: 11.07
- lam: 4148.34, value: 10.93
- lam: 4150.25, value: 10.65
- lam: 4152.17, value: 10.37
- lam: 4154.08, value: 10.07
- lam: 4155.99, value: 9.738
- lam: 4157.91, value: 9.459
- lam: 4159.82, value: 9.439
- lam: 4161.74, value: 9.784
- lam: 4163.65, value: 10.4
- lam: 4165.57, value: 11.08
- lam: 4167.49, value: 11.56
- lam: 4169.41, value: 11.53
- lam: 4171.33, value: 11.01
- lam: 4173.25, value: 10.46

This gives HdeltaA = 3.6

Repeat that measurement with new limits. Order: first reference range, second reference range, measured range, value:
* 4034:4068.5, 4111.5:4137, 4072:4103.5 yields 2.52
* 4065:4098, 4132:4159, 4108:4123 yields 0.57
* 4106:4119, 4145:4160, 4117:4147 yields -2.10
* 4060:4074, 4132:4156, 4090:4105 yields 2.06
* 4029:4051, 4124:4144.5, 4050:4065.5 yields 0.63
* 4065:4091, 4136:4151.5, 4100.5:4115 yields 2.39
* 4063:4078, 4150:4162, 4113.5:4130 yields -0.34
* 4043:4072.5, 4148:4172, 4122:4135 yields 0.14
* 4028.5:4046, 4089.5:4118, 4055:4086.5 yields -0.55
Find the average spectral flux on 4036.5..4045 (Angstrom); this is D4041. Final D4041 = 10.8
